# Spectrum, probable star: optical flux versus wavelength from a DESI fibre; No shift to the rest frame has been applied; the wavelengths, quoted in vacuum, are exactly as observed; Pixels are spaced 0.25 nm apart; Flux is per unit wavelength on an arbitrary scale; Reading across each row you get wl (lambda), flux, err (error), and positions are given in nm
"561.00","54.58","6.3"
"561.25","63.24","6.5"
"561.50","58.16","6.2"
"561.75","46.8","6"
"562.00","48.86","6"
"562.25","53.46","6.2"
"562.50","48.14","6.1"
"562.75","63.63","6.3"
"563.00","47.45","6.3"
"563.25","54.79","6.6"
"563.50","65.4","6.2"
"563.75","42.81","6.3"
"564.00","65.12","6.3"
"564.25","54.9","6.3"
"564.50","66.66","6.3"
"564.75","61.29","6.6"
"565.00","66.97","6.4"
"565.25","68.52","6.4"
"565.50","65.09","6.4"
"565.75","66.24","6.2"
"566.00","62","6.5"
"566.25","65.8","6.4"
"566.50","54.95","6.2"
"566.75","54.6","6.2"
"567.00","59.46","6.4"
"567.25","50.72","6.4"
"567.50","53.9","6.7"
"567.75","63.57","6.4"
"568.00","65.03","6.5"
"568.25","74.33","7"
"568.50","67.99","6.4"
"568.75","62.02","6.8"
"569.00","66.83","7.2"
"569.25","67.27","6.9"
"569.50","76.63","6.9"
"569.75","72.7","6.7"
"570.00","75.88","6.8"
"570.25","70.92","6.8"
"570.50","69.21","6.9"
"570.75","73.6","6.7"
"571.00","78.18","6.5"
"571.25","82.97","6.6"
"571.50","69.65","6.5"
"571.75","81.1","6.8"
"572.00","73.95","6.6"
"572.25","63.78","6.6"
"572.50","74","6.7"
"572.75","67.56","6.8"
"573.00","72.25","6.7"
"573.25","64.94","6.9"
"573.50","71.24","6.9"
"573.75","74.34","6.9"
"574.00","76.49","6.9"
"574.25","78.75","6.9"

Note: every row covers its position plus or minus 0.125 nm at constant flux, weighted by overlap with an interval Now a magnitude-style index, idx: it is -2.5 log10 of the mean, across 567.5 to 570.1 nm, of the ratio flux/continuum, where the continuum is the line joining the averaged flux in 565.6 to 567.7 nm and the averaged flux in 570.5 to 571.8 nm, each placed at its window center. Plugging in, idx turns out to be -0.02 mag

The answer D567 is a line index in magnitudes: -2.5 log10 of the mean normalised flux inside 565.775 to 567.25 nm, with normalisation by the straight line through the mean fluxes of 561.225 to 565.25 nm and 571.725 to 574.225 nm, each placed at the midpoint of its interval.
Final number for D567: 0.05 mag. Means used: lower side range 56.9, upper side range 71.9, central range 59.1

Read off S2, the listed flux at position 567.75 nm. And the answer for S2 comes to 63.57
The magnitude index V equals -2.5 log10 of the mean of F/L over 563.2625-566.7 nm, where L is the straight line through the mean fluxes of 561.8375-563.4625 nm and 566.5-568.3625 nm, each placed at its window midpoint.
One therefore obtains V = -0.09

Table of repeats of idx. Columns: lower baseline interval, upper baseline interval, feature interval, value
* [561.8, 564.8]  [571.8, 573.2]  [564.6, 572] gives -0.06 mag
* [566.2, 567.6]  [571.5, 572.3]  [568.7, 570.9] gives -0.08 mag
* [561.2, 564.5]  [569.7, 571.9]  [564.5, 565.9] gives -0.08 mag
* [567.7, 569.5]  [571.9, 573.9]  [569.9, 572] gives -0.09 mag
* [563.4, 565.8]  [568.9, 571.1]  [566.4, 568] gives 0.18 mag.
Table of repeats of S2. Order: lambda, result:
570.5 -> 69.21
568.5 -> 67.99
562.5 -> 48.14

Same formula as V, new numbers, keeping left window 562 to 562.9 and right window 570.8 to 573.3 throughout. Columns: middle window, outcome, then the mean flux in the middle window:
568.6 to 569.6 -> -0.01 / 68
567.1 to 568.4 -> 0.05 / 61.6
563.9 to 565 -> -0.08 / 62.5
